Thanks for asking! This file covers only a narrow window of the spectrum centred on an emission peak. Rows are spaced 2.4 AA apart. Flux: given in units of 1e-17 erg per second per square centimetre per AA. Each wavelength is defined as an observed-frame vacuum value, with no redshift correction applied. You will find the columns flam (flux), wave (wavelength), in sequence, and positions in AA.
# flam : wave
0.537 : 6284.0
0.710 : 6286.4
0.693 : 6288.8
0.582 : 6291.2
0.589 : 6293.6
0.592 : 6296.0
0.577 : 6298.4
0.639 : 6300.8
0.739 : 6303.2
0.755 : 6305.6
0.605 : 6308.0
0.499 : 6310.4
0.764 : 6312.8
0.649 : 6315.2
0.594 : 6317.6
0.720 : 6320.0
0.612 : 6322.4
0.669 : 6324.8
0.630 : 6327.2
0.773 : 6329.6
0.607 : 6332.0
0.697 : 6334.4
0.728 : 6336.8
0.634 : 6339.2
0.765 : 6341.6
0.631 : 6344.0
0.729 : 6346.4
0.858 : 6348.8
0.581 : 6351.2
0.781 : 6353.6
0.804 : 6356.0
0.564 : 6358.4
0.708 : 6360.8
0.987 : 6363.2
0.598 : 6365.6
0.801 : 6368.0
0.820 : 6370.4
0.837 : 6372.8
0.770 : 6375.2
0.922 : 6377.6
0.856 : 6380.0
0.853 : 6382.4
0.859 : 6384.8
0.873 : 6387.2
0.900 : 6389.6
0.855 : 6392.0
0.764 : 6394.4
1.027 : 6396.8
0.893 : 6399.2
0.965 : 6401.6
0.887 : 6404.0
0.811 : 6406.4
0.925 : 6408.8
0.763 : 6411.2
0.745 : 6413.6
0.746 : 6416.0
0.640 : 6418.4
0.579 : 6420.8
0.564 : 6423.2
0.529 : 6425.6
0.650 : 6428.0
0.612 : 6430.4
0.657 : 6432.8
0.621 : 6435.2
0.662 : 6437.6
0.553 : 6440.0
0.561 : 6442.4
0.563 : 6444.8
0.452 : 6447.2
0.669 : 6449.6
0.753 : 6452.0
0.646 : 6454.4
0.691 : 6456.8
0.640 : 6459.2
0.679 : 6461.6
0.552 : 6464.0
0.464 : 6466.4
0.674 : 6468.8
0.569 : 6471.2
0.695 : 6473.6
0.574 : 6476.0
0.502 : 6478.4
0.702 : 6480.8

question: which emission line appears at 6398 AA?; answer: Mg II 2798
